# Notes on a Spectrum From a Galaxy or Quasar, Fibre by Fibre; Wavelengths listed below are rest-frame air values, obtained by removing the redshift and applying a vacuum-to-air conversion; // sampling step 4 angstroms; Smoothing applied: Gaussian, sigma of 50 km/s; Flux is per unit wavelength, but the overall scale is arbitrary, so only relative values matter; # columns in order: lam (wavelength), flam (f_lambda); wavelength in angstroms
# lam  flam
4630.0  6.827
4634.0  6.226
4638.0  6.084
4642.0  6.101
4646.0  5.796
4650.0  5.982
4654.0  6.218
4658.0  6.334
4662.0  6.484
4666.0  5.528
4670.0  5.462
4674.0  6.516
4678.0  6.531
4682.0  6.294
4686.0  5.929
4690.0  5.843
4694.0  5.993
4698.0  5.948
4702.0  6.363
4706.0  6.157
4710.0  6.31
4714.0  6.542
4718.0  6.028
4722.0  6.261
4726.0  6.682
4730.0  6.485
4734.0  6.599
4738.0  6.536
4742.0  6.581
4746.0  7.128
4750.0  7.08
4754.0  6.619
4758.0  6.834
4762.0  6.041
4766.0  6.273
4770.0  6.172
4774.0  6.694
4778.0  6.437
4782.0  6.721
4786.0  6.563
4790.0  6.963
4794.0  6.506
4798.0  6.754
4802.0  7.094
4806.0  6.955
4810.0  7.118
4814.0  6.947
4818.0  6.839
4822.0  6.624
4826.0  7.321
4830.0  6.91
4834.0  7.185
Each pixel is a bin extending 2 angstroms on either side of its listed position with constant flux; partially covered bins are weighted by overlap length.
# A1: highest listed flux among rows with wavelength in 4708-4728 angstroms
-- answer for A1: 6.682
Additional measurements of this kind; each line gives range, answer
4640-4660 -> 6.334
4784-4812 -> 7.118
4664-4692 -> 6.531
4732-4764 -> 7.128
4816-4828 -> 7.321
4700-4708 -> 6.363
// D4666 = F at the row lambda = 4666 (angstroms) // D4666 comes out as 5.528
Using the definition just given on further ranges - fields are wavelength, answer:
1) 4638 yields 6.084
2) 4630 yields 6.827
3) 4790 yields 6.963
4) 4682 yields 6.294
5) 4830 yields 6.91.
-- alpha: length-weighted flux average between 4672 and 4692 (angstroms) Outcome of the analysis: 6.22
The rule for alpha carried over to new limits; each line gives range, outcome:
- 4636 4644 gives 6.09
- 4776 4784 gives 6.58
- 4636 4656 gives 6.04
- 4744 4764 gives 6.74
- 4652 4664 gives 6.35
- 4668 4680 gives 6.17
